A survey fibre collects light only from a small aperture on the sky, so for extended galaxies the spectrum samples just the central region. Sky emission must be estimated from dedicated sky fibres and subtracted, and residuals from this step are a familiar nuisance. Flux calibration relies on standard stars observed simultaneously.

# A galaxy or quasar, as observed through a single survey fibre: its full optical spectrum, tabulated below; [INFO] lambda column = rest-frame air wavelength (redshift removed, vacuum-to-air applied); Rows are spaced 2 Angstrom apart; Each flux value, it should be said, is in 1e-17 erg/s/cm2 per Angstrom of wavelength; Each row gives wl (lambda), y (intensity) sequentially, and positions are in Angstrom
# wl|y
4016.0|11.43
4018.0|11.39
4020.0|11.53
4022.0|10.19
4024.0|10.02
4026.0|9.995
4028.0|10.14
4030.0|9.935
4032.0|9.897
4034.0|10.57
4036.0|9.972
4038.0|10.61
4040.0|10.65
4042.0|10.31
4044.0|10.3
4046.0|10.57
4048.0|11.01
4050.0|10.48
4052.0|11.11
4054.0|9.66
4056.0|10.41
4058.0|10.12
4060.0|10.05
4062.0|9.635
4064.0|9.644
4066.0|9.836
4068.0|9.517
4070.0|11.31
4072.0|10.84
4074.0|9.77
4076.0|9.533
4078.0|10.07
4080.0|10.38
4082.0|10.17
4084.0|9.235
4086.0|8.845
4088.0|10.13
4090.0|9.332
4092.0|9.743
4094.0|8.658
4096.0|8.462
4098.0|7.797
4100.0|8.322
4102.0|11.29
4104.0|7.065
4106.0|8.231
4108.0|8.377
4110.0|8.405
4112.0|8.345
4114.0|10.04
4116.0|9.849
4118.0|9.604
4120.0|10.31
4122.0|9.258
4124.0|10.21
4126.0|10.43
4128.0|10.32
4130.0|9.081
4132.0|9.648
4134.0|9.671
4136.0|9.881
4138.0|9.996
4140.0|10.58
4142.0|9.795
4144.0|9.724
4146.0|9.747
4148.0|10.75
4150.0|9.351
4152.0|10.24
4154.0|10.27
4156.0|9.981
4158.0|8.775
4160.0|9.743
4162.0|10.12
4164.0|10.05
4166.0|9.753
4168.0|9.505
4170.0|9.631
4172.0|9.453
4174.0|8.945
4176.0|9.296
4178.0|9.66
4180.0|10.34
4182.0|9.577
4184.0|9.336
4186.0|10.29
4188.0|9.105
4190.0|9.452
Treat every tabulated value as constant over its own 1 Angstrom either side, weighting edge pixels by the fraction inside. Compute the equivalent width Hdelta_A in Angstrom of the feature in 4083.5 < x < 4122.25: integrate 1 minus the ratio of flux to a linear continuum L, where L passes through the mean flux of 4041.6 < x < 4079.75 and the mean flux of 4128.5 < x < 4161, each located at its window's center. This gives 3.7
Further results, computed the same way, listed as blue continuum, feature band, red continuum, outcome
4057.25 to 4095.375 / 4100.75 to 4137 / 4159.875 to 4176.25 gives 1.07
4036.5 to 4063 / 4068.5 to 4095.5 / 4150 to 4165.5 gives 1.06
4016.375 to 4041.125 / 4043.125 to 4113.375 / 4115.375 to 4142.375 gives 3.86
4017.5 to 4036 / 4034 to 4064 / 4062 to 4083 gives -0.32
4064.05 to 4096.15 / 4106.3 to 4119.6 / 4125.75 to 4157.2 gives 1.02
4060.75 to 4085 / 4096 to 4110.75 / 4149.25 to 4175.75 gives 2.07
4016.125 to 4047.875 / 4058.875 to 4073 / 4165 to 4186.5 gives 0.18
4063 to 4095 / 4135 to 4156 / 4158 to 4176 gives -0.86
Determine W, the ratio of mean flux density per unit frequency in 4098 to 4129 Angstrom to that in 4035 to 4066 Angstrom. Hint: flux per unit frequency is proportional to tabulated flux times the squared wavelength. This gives 0.93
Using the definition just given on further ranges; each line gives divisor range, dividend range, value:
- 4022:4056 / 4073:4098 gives 0.94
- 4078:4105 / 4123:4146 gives 1.10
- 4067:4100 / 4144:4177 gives 1.05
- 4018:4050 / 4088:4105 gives 0.88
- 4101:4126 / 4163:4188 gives 1.07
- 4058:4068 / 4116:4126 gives 1.04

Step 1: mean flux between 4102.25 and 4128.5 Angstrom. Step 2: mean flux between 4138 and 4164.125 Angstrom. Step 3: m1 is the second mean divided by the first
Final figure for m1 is 1.1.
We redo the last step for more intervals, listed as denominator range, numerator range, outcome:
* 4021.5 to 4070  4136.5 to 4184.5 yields 0.96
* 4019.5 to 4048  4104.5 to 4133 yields 0.91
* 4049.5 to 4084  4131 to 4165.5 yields 0.98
